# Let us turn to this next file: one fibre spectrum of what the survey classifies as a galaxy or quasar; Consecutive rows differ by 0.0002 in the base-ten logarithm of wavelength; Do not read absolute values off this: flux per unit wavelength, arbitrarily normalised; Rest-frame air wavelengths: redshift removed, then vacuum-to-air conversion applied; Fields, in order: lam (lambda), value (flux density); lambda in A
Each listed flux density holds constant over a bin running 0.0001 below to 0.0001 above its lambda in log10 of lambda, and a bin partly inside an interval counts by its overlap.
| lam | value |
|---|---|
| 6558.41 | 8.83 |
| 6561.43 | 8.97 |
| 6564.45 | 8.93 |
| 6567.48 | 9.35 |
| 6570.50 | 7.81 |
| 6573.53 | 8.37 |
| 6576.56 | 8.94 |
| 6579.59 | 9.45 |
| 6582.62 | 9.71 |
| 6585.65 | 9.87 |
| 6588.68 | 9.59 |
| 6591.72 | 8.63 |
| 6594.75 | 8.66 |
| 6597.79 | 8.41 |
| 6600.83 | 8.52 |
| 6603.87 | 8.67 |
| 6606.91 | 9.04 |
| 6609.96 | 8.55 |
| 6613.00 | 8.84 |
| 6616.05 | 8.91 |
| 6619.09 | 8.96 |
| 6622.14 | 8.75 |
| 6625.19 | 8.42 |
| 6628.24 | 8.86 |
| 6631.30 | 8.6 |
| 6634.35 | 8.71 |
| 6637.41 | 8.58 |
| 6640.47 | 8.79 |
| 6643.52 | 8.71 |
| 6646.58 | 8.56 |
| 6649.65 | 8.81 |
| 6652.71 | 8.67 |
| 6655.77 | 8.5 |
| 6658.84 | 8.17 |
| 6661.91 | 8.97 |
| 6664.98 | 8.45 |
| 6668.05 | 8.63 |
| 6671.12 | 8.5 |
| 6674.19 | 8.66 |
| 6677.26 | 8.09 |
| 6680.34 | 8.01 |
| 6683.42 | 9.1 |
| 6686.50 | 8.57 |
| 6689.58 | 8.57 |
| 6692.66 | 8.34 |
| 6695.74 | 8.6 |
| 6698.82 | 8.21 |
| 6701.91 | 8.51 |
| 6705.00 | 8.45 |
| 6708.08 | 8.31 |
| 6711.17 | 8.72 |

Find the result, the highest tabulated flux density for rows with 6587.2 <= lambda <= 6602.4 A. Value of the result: 9.59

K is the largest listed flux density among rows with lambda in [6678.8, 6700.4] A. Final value 9.1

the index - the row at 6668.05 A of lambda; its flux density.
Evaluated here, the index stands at 8.63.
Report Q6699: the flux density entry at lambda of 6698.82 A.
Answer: 8.21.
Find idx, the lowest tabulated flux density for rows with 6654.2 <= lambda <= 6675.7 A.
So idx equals 8.17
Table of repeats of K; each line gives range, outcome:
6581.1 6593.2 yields 9.87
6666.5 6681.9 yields 8.66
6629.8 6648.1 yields 8.79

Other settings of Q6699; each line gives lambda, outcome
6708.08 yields 8.31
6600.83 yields 8.52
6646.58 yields 8.56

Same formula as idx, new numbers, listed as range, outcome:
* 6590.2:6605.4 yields 8.41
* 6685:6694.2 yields 8.34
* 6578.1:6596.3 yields 8.63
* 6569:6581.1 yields 7.81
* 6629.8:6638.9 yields 8.58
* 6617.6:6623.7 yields 8.75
